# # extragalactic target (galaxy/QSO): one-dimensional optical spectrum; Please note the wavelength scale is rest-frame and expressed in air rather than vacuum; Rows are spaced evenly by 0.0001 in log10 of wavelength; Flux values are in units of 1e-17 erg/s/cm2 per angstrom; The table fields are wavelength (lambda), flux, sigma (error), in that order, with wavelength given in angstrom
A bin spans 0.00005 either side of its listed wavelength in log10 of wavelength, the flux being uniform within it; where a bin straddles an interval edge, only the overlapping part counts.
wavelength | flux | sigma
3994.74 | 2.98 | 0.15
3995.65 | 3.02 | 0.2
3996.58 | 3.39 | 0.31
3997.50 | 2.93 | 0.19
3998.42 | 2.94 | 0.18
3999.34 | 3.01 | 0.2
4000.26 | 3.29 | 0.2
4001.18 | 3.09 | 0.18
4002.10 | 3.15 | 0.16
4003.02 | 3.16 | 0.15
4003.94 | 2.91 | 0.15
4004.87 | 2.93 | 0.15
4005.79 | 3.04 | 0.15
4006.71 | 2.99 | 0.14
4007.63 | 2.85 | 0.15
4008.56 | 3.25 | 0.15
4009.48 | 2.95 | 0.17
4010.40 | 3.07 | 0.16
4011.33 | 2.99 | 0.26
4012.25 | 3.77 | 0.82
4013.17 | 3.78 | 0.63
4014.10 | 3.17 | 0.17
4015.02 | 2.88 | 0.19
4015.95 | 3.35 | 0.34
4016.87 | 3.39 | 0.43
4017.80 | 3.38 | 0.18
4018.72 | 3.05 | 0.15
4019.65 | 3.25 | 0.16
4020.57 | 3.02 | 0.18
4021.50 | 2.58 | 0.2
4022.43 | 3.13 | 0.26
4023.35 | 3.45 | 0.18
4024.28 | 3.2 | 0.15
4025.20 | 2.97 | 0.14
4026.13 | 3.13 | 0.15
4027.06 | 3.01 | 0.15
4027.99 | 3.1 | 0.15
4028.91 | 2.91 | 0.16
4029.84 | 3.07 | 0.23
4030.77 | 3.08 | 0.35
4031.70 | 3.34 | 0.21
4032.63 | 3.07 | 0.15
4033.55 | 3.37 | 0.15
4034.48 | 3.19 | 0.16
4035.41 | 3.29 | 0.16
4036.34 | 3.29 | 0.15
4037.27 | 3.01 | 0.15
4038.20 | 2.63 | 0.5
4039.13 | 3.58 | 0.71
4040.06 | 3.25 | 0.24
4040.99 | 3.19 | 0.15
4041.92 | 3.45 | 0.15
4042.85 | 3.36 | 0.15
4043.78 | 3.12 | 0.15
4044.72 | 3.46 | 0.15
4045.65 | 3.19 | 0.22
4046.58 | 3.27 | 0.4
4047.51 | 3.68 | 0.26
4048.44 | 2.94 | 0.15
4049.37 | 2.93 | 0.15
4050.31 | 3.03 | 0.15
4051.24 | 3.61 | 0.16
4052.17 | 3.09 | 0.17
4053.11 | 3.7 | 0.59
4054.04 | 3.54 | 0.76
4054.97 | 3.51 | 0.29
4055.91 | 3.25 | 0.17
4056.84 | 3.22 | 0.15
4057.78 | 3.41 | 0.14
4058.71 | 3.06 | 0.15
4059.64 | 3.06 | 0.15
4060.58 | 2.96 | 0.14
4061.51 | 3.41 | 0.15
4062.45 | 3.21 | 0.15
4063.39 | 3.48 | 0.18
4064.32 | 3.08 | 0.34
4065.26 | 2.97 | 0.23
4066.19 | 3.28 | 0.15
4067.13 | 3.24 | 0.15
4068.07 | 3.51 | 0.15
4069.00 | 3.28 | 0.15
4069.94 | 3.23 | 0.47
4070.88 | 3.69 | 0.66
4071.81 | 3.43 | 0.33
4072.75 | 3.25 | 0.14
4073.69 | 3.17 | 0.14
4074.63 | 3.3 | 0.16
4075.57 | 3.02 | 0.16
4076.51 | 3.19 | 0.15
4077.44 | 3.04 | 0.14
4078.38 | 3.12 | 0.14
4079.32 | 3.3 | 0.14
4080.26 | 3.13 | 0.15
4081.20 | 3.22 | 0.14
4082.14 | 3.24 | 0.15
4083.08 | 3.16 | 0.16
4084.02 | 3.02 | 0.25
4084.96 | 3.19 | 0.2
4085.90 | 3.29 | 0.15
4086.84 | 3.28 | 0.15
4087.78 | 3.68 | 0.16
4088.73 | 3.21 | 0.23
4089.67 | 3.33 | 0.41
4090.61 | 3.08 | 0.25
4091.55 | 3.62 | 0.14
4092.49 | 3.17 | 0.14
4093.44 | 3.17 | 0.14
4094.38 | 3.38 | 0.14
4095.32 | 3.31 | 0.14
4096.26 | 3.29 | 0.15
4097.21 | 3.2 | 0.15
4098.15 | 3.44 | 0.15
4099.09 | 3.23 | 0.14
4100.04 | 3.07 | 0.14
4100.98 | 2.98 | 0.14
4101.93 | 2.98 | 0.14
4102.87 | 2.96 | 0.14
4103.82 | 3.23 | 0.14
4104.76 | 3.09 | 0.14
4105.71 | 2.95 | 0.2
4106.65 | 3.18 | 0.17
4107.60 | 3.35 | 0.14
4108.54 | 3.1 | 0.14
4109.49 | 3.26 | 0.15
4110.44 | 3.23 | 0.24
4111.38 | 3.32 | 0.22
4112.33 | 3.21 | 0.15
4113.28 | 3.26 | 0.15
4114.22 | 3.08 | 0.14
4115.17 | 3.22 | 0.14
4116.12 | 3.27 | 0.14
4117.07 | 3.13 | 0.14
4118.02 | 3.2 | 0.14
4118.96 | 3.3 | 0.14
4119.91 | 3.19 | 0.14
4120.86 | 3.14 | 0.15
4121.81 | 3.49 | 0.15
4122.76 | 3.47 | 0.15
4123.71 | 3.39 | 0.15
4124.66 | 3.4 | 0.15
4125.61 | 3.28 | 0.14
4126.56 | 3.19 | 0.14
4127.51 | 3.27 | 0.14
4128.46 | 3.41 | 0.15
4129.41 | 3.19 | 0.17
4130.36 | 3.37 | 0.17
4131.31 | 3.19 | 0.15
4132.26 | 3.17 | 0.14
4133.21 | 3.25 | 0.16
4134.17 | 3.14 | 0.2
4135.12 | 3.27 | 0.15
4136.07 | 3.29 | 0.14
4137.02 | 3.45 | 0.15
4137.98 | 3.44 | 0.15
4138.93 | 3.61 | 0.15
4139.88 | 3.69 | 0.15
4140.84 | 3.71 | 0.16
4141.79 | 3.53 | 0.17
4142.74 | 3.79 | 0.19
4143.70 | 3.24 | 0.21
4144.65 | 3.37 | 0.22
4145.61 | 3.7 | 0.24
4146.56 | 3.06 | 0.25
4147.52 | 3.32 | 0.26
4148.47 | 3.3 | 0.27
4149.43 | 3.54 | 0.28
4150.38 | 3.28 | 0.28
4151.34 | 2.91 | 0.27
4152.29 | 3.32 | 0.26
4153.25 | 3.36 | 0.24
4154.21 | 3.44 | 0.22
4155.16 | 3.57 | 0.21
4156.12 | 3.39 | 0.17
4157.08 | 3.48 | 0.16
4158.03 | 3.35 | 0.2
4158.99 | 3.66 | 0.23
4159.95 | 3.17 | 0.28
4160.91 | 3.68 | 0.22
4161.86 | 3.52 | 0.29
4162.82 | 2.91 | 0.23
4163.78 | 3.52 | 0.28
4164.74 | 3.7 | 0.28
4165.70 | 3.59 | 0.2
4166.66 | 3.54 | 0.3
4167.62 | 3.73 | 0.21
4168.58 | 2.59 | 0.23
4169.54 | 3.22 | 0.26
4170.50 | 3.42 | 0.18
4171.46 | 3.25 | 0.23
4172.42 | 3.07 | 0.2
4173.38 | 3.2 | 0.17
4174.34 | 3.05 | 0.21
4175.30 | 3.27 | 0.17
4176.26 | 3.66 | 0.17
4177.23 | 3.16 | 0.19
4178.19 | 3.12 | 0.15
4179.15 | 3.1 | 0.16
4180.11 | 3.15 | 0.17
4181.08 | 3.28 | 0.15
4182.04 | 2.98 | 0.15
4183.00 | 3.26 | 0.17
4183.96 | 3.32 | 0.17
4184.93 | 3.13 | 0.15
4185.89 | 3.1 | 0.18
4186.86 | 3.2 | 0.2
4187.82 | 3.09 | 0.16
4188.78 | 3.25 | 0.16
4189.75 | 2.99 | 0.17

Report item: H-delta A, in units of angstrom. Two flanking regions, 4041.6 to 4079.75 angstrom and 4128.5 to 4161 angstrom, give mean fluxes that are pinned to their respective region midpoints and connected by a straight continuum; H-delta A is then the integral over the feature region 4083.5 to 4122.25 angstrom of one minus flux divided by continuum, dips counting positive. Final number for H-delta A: 1.24 angstrom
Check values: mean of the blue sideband 3.27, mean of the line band 3.22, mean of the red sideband 3.39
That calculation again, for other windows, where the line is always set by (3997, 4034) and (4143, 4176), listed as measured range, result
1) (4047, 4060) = -0.43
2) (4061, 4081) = -0.25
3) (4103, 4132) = 0.38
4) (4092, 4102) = 0.13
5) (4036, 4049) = -0.30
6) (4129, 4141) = -0.17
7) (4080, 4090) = -0.05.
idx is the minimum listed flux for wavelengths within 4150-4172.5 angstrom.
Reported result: 2.59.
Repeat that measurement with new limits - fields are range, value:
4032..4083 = 2.63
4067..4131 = 2.95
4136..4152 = 2.91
